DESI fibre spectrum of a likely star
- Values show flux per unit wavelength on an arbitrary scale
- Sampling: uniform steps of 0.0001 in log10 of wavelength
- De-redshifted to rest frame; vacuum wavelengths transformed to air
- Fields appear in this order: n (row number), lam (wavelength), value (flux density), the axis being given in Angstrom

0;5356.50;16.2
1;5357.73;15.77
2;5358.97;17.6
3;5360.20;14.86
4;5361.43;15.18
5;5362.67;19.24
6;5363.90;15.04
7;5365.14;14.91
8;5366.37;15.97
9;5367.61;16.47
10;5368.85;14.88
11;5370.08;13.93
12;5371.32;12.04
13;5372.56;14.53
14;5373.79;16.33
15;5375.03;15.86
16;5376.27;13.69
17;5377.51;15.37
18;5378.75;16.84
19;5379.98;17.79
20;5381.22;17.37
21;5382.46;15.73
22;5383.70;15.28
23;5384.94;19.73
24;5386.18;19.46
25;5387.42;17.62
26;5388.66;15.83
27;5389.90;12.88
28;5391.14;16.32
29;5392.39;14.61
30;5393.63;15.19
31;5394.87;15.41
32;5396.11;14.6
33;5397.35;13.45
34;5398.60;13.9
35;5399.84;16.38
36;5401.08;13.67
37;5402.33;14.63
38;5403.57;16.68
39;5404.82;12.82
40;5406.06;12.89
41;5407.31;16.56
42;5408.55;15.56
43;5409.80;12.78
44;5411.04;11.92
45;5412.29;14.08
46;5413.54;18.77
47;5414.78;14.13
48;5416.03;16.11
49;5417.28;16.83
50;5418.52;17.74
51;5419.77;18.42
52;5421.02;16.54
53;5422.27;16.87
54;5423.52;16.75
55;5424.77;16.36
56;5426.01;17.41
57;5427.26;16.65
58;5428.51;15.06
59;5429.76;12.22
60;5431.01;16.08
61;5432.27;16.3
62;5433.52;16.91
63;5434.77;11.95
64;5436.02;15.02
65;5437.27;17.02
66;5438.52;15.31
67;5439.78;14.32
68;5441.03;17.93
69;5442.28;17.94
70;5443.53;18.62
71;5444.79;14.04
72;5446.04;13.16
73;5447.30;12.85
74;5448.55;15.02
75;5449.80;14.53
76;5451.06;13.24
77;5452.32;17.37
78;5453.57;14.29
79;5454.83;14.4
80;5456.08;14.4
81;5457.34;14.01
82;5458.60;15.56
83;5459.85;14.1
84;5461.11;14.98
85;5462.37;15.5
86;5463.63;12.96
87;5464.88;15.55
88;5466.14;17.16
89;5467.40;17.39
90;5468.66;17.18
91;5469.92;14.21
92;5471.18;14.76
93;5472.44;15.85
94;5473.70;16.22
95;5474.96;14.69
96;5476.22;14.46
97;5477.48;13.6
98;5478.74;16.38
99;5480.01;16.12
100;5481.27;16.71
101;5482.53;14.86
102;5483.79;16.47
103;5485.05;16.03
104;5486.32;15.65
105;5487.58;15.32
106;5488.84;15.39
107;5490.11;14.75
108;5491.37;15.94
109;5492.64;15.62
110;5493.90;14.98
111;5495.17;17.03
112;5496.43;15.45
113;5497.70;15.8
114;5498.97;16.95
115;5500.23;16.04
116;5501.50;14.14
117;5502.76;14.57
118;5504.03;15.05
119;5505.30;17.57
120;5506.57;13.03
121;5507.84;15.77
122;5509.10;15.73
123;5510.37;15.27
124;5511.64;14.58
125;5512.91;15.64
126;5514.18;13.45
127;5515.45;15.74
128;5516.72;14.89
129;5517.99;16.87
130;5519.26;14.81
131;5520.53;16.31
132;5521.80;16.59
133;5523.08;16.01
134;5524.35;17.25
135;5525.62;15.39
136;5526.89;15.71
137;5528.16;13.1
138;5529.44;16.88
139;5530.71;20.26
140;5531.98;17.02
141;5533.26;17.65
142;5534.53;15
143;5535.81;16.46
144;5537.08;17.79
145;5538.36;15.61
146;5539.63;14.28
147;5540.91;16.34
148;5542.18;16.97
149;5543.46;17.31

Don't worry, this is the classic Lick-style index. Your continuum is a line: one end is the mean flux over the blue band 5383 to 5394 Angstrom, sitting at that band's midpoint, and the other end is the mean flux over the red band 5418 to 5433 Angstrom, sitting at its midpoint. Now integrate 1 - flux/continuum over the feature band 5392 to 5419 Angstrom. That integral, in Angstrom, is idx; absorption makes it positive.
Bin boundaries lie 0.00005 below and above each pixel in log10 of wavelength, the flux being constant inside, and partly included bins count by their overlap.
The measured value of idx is 2.3 Angstrom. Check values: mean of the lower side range 16.3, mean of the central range 14.9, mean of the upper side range 16.4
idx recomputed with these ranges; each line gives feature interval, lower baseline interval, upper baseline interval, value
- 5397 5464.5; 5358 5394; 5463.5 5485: 2.15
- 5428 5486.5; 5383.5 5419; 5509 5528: 0.65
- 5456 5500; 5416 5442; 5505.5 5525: 0.73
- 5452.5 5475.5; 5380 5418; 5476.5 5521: 0.36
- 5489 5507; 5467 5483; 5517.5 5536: 0.43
